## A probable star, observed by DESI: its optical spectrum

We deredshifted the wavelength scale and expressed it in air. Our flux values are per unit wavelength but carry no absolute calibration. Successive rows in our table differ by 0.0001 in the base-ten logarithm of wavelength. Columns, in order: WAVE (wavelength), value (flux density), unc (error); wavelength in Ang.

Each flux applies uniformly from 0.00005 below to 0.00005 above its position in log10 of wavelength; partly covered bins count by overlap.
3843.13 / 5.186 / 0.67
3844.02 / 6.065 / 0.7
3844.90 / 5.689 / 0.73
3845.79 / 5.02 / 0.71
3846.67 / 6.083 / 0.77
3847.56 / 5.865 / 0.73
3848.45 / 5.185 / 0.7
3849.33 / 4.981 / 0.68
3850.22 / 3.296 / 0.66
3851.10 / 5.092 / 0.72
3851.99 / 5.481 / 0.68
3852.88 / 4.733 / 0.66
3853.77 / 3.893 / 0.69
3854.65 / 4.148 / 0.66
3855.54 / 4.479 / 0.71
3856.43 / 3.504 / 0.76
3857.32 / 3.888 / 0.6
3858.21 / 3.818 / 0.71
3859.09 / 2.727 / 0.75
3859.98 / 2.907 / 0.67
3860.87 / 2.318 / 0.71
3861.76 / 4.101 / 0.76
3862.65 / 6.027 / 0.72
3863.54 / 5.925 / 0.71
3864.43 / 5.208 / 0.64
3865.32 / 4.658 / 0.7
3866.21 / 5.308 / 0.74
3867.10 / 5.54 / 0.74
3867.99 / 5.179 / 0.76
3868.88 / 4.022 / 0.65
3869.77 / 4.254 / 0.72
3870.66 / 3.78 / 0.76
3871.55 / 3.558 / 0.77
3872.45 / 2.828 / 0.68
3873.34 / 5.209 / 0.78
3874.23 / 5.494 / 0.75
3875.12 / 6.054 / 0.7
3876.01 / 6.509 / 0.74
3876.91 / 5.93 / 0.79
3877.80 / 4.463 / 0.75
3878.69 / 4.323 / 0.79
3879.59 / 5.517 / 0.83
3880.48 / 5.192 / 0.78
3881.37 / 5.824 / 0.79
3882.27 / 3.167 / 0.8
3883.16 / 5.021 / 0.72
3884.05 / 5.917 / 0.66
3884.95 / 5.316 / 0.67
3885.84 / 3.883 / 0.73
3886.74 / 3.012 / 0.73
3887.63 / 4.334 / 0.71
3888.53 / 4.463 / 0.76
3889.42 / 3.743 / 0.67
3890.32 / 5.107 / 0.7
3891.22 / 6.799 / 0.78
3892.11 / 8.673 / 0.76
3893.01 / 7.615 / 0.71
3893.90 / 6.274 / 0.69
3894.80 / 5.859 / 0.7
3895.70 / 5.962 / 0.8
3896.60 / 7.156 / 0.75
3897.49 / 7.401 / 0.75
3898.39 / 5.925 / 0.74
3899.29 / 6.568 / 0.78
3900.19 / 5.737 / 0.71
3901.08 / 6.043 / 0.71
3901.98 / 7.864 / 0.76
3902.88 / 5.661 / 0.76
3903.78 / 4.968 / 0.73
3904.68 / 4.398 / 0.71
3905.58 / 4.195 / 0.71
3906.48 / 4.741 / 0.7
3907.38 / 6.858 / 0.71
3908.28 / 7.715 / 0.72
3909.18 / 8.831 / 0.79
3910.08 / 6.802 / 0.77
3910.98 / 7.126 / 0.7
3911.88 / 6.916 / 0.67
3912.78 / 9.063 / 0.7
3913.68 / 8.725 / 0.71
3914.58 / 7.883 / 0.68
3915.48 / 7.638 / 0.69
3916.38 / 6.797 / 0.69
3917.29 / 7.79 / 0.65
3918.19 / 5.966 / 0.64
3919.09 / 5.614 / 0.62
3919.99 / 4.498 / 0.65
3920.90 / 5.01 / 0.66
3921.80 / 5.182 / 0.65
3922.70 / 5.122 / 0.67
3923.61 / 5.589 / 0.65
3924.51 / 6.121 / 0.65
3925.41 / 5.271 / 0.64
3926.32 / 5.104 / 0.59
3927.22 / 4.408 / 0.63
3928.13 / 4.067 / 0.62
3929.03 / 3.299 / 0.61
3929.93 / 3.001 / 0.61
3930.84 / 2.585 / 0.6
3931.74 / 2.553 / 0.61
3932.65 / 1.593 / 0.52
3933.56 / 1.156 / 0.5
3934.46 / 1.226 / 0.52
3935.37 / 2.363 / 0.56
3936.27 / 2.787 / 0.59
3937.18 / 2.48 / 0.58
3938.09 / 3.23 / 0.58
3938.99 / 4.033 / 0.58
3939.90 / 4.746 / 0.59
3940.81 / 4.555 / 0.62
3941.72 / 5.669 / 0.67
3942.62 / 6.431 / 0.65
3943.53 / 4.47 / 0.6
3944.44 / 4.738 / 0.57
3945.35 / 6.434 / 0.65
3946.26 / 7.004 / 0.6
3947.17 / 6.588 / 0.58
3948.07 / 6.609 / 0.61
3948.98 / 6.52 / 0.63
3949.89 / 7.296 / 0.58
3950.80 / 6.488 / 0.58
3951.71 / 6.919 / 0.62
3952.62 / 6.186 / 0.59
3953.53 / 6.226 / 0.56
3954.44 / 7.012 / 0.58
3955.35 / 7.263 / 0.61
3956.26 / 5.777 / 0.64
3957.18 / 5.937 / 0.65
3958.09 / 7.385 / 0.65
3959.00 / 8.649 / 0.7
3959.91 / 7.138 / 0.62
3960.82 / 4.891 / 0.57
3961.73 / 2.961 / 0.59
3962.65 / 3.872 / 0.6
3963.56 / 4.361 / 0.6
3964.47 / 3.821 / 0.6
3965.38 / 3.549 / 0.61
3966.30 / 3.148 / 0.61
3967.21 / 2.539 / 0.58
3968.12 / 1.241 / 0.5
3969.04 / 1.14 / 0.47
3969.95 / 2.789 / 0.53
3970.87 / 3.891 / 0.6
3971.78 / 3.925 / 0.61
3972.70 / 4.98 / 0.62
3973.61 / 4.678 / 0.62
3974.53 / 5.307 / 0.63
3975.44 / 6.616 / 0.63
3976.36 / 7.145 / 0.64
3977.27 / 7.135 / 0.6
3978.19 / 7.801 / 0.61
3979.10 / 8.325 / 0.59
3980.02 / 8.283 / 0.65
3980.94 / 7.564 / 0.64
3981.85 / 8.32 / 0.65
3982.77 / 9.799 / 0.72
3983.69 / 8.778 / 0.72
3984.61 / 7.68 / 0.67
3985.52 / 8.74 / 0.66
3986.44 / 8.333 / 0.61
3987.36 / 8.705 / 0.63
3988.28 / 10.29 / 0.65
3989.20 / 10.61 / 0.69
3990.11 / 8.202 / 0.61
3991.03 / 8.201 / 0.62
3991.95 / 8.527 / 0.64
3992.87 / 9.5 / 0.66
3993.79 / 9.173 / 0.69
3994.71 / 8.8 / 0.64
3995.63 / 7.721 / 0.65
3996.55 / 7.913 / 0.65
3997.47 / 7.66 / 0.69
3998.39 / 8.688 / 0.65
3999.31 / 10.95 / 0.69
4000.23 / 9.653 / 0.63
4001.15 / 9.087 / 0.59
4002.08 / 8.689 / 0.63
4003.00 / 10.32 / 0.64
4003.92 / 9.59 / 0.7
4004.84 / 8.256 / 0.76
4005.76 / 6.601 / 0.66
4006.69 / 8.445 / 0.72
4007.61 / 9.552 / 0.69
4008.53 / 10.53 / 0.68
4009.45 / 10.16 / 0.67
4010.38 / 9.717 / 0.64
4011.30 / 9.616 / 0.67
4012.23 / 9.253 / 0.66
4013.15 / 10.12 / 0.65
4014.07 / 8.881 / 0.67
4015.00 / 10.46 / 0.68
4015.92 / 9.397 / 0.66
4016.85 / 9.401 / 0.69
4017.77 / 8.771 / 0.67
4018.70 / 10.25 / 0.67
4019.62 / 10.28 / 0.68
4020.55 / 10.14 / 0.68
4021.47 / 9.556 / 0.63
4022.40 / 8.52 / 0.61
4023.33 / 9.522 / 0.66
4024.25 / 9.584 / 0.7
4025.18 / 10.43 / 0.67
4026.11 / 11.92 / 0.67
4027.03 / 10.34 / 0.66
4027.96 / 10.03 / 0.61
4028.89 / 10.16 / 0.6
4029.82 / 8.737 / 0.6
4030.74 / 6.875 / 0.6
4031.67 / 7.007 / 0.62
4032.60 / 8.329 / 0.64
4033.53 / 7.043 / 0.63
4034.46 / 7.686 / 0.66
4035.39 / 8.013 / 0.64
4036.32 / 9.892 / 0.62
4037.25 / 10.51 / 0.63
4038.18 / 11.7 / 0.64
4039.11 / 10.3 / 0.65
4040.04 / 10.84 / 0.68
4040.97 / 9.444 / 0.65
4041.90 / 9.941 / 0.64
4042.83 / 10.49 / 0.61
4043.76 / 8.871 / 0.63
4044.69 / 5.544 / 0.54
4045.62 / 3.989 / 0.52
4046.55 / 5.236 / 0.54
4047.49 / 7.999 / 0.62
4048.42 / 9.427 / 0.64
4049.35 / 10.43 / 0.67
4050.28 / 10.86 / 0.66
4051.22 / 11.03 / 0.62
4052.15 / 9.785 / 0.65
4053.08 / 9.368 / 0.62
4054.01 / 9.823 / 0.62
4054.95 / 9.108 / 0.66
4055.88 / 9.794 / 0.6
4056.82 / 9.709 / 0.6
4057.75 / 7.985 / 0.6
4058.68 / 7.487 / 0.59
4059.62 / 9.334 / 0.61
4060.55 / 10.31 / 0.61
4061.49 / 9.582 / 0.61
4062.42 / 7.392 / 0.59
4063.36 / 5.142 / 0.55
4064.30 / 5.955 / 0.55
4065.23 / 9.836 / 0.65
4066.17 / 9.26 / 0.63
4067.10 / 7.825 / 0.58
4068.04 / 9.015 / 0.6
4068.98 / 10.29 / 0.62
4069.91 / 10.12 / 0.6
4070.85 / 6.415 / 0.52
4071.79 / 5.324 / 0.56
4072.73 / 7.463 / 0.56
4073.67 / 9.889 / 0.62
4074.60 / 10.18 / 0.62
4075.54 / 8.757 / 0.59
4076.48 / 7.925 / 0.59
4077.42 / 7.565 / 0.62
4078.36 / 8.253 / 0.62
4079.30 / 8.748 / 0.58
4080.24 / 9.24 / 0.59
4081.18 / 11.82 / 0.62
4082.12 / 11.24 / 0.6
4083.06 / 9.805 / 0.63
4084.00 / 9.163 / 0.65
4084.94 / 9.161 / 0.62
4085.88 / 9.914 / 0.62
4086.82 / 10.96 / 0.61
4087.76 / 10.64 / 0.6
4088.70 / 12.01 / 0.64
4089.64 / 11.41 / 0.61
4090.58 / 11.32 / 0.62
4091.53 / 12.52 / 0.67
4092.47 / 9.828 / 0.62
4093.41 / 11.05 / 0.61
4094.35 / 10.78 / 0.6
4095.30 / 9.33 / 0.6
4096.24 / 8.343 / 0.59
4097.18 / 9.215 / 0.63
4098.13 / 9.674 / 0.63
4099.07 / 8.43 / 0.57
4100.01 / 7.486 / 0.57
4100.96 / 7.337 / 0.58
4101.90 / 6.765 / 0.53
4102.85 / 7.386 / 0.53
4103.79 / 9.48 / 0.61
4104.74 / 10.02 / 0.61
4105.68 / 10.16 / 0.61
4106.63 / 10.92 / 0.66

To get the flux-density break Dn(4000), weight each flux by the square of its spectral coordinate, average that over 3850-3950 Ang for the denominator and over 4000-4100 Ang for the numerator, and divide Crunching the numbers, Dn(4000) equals 1.94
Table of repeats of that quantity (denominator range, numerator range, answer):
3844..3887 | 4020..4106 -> 2.15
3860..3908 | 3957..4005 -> 1.40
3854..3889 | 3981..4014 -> 2.11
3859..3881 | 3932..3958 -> 1.12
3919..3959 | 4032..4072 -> 1.87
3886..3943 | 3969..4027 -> 1.67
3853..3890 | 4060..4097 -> 2.29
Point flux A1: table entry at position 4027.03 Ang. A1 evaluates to 10.34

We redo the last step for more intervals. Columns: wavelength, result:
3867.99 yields 5.179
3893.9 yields 6.274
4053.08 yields 9.368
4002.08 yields 8.689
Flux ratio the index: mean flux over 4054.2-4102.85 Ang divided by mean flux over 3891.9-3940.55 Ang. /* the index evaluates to 1.68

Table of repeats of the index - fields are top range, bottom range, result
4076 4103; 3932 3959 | 1.85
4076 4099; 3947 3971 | 1.92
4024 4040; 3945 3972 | 1.78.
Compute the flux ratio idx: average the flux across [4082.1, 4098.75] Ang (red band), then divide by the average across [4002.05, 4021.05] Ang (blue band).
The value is 1.09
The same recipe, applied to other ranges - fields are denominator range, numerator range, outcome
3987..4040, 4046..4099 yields 1.00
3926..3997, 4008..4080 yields 1.56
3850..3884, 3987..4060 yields 2.00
